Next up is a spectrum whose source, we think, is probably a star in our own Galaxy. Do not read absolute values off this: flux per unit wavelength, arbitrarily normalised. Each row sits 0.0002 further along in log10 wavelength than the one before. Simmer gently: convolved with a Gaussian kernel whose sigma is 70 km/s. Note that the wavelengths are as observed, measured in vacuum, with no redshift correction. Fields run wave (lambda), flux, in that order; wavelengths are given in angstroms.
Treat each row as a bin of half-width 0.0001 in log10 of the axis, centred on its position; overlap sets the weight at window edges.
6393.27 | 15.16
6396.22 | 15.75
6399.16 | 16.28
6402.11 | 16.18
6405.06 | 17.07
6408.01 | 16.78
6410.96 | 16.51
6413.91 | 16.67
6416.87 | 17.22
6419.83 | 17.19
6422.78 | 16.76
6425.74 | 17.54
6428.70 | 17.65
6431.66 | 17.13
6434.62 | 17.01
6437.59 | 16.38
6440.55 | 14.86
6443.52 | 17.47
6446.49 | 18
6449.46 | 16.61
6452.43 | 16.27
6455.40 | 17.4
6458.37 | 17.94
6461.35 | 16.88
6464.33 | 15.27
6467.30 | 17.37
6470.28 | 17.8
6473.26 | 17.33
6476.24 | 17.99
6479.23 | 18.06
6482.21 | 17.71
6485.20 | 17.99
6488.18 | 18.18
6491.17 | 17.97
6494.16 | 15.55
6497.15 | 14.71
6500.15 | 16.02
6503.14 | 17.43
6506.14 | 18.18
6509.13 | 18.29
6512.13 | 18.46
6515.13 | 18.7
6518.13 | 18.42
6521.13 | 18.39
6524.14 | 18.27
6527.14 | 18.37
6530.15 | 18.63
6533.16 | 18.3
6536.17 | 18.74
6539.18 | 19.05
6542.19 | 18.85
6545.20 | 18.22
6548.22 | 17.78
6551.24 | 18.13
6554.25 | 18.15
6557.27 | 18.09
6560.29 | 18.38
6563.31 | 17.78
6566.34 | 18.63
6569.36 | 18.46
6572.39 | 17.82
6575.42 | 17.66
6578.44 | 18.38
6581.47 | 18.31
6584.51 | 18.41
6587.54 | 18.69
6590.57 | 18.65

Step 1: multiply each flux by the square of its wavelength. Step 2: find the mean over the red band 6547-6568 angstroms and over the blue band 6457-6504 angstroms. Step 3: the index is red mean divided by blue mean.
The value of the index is 1.08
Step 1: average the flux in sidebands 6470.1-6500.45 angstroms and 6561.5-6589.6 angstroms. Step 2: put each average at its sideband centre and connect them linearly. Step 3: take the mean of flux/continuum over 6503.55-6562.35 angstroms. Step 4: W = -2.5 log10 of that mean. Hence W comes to -0.04 mag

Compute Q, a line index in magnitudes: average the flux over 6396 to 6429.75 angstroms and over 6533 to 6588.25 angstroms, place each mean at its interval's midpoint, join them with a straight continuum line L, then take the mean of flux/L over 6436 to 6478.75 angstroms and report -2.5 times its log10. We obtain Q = 0.018 mag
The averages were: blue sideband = 16.8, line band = 17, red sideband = 18.3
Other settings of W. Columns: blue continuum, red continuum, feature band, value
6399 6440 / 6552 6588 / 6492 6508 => 0.07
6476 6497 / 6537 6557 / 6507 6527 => -0.03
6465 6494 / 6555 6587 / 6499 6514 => 0.00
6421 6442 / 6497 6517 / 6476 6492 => -0.04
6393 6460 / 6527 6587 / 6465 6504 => 0.02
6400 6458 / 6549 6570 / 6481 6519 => 0.01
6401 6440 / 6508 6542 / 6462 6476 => 0.04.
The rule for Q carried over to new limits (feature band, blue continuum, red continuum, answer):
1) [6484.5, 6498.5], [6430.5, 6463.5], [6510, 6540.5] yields 0.06 mag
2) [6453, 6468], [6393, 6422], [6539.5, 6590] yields 0.01 mag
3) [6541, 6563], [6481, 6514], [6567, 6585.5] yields -0.02 mag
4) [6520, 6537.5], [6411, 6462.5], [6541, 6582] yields -0.03 mag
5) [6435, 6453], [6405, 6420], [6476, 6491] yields 0.05 mag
